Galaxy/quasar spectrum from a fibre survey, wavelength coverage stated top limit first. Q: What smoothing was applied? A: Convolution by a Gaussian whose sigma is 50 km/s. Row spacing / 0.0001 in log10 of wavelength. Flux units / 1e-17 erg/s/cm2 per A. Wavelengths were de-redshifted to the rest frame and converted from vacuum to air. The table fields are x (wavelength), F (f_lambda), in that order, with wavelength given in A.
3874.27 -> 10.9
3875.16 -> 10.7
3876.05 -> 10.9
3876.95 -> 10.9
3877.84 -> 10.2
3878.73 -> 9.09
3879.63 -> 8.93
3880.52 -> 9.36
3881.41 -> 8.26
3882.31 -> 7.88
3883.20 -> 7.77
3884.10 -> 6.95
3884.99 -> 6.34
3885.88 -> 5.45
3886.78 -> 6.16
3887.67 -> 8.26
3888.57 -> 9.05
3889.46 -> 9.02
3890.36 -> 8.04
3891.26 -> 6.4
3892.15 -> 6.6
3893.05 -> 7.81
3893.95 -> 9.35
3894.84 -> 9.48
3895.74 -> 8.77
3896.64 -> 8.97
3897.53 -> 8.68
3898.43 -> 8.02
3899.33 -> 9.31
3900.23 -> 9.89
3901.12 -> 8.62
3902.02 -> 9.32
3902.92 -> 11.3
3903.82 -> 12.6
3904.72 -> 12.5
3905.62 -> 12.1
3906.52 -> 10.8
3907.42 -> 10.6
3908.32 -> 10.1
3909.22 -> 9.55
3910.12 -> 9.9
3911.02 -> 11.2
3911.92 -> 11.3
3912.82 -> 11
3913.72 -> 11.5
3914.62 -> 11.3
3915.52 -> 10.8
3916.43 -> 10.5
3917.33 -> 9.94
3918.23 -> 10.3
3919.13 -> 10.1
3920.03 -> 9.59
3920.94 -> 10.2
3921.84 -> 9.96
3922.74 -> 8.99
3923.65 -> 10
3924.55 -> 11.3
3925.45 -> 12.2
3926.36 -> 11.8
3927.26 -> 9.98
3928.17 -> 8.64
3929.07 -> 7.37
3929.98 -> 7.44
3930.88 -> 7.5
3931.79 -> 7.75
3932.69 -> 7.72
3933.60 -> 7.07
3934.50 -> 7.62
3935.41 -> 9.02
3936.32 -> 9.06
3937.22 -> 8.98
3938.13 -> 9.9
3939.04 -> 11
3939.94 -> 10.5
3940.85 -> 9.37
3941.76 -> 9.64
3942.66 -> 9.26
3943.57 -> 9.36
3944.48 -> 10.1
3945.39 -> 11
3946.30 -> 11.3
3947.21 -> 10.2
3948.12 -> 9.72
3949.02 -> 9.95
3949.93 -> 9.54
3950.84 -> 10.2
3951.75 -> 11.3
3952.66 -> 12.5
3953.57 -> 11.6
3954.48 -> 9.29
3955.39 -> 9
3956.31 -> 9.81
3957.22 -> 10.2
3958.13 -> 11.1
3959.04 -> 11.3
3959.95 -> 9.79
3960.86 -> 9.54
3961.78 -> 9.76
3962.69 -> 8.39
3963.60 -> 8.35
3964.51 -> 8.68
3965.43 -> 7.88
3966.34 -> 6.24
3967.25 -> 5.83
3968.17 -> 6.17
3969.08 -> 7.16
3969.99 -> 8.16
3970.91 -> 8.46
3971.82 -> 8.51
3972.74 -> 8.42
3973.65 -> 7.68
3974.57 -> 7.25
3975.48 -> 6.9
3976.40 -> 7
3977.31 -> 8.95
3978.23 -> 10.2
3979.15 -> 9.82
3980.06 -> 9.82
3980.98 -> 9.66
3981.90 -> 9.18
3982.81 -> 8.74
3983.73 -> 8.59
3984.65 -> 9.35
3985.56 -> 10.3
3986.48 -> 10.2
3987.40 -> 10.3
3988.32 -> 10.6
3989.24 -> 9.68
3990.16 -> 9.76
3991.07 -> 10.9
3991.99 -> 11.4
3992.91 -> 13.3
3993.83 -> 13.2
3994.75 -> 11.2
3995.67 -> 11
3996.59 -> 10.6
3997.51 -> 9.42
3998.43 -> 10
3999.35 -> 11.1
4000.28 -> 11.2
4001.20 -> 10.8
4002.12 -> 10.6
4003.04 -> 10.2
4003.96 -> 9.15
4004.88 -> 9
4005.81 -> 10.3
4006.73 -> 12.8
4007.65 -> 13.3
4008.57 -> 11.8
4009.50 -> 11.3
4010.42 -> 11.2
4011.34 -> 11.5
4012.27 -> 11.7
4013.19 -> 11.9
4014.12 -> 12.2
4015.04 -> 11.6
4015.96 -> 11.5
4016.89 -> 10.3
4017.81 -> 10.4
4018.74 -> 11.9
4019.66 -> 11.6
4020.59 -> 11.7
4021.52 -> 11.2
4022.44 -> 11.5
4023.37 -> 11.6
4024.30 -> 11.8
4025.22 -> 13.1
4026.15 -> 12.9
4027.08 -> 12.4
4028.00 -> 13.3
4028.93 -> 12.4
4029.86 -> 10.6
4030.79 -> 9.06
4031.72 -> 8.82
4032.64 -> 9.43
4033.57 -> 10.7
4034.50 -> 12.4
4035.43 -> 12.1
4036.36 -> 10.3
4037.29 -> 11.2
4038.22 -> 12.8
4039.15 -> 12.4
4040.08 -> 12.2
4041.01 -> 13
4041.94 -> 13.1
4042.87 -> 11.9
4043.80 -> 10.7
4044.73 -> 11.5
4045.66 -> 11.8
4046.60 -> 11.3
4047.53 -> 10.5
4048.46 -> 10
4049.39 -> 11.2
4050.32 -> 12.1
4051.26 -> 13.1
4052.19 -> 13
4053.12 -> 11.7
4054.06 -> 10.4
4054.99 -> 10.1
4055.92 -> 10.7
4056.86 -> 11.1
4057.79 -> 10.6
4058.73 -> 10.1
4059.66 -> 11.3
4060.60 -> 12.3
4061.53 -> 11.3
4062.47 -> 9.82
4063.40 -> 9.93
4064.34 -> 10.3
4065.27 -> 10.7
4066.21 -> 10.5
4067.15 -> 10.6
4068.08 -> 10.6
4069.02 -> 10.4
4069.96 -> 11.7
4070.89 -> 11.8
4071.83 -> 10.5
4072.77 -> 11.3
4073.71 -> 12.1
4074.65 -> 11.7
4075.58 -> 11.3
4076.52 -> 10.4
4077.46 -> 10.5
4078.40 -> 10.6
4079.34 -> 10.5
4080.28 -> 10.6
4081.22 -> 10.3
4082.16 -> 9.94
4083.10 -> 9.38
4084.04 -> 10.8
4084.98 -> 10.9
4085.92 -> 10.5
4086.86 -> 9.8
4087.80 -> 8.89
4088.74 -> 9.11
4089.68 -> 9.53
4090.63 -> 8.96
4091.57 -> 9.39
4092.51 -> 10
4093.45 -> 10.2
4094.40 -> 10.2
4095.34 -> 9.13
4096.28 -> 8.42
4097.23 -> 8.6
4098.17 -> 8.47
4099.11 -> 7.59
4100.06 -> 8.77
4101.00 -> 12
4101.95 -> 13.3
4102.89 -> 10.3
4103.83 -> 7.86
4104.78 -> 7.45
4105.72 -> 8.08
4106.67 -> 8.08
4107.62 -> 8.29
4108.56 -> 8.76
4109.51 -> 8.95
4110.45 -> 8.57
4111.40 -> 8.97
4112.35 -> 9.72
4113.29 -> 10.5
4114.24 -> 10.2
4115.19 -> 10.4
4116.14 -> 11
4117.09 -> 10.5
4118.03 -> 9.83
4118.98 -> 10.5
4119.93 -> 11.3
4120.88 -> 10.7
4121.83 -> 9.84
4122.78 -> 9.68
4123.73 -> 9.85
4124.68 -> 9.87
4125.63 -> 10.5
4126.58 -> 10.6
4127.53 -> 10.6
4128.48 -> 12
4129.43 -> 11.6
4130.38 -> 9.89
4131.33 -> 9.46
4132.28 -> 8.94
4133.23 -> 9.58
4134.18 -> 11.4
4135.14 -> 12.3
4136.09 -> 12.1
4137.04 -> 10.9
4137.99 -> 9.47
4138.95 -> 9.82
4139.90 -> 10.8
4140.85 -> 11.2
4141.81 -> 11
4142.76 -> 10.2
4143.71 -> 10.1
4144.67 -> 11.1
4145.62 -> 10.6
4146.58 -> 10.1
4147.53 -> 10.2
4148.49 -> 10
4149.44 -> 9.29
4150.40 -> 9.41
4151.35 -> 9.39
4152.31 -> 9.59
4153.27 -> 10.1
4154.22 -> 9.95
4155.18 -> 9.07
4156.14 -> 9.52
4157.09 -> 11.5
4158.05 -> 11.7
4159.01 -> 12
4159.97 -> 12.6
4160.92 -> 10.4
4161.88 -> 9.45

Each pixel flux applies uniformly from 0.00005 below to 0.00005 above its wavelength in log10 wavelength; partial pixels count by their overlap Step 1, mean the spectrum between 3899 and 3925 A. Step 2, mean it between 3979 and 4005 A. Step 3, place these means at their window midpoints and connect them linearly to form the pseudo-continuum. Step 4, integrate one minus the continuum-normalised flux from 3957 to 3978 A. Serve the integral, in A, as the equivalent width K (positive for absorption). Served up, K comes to 4.2 A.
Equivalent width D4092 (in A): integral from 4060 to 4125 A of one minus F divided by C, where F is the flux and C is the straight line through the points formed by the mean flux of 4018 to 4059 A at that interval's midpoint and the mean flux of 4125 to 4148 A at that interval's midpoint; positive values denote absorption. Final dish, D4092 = 5.7 A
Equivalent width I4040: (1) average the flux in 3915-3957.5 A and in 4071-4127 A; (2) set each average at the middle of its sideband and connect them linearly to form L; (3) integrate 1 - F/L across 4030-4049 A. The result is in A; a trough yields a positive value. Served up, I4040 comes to -2.7 A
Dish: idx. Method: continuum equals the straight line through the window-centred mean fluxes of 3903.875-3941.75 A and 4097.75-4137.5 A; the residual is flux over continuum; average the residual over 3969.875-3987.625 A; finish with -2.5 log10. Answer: 0.12 mag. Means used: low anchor 9.94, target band 8.87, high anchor 9.98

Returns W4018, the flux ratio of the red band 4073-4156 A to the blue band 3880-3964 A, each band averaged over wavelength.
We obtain 1.05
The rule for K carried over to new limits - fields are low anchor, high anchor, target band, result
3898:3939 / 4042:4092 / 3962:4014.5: 2.7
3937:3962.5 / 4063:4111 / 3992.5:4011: -1.8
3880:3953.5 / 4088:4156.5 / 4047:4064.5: -2.3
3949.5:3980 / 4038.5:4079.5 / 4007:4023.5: -2.3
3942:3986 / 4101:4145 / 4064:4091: -1.7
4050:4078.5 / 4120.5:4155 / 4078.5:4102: 2.2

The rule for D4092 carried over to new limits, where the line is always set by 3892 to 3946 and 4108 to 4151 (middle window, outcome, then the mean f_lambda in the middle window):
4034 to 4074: -4.8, 11.3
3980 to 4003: -1.2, 10.4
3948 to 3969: 1.1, 9.35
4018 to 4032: -2.2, 11.6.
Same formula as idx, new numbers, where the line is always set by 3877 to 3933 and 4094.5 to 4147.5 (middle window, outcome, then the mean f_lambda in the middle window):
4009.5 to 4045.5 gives -0.189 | 11.6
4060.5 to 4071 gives -0.096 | 10.8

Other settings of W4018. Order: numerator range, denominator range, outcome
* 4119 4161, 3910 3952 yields 1.06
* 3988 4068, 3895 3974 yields 1.17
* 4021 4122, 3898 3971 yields 1.09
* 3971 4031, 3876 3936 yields 1.14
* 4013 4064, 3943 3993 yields 1.21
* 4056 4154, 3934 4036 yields 1.00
